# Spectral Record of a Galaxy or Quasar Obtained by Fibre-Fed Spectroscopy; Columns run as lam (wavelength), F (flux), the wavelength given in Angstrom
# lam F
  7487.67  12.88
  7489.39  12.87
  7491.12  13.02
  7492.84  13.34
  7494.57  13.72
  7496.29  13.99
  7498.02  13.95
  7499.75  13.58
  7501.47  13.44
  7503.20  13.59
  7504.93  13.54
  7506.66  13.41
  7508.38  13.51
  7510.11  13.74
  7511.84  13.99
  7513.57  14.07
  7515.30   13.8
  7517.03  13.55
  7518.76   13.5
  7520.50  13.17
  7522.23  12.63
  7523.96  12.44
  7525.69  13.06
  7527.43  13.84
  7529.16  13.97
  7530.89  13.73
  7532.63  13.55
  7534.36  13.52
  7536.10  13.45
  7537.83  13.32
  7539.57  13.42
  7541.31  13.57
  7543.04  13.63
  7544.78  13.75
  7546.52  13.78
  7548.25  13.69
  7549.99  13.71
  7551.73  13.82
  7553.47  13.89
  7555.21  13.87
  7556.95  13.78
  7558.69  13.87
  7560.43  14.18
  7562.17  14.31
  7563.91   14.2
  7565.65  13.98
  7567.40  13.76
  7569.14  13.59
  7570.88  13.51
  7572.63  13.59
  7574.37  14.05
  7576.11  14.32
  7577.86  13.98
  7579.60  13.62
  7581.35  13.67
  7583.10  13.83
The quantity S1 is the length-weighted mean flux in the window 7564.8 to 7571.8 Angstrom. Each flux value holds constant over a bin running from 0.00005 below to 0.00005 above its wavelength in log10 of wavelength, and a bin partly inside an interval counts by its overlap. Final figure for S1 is 13.7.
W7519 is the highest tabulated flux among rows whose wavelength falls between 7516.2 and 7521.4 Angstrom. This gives 13.55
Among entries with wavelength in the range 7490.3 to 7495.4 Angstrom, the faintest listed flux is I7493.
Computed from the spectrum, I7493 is 13.02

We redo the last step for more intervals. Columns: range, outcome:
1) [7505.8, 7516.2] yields 13.41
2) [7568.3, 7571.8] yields 13.51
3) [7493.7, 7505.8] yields 13.44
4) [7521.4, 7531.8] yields 12.44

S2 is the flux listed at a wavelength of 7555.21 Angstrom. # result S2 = 13.87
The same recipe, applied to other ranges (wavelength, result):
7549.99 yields 13.71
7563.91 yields 14.2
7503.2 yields 13.59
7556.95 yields 13.78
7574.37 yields 14.05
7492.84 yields 13.34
